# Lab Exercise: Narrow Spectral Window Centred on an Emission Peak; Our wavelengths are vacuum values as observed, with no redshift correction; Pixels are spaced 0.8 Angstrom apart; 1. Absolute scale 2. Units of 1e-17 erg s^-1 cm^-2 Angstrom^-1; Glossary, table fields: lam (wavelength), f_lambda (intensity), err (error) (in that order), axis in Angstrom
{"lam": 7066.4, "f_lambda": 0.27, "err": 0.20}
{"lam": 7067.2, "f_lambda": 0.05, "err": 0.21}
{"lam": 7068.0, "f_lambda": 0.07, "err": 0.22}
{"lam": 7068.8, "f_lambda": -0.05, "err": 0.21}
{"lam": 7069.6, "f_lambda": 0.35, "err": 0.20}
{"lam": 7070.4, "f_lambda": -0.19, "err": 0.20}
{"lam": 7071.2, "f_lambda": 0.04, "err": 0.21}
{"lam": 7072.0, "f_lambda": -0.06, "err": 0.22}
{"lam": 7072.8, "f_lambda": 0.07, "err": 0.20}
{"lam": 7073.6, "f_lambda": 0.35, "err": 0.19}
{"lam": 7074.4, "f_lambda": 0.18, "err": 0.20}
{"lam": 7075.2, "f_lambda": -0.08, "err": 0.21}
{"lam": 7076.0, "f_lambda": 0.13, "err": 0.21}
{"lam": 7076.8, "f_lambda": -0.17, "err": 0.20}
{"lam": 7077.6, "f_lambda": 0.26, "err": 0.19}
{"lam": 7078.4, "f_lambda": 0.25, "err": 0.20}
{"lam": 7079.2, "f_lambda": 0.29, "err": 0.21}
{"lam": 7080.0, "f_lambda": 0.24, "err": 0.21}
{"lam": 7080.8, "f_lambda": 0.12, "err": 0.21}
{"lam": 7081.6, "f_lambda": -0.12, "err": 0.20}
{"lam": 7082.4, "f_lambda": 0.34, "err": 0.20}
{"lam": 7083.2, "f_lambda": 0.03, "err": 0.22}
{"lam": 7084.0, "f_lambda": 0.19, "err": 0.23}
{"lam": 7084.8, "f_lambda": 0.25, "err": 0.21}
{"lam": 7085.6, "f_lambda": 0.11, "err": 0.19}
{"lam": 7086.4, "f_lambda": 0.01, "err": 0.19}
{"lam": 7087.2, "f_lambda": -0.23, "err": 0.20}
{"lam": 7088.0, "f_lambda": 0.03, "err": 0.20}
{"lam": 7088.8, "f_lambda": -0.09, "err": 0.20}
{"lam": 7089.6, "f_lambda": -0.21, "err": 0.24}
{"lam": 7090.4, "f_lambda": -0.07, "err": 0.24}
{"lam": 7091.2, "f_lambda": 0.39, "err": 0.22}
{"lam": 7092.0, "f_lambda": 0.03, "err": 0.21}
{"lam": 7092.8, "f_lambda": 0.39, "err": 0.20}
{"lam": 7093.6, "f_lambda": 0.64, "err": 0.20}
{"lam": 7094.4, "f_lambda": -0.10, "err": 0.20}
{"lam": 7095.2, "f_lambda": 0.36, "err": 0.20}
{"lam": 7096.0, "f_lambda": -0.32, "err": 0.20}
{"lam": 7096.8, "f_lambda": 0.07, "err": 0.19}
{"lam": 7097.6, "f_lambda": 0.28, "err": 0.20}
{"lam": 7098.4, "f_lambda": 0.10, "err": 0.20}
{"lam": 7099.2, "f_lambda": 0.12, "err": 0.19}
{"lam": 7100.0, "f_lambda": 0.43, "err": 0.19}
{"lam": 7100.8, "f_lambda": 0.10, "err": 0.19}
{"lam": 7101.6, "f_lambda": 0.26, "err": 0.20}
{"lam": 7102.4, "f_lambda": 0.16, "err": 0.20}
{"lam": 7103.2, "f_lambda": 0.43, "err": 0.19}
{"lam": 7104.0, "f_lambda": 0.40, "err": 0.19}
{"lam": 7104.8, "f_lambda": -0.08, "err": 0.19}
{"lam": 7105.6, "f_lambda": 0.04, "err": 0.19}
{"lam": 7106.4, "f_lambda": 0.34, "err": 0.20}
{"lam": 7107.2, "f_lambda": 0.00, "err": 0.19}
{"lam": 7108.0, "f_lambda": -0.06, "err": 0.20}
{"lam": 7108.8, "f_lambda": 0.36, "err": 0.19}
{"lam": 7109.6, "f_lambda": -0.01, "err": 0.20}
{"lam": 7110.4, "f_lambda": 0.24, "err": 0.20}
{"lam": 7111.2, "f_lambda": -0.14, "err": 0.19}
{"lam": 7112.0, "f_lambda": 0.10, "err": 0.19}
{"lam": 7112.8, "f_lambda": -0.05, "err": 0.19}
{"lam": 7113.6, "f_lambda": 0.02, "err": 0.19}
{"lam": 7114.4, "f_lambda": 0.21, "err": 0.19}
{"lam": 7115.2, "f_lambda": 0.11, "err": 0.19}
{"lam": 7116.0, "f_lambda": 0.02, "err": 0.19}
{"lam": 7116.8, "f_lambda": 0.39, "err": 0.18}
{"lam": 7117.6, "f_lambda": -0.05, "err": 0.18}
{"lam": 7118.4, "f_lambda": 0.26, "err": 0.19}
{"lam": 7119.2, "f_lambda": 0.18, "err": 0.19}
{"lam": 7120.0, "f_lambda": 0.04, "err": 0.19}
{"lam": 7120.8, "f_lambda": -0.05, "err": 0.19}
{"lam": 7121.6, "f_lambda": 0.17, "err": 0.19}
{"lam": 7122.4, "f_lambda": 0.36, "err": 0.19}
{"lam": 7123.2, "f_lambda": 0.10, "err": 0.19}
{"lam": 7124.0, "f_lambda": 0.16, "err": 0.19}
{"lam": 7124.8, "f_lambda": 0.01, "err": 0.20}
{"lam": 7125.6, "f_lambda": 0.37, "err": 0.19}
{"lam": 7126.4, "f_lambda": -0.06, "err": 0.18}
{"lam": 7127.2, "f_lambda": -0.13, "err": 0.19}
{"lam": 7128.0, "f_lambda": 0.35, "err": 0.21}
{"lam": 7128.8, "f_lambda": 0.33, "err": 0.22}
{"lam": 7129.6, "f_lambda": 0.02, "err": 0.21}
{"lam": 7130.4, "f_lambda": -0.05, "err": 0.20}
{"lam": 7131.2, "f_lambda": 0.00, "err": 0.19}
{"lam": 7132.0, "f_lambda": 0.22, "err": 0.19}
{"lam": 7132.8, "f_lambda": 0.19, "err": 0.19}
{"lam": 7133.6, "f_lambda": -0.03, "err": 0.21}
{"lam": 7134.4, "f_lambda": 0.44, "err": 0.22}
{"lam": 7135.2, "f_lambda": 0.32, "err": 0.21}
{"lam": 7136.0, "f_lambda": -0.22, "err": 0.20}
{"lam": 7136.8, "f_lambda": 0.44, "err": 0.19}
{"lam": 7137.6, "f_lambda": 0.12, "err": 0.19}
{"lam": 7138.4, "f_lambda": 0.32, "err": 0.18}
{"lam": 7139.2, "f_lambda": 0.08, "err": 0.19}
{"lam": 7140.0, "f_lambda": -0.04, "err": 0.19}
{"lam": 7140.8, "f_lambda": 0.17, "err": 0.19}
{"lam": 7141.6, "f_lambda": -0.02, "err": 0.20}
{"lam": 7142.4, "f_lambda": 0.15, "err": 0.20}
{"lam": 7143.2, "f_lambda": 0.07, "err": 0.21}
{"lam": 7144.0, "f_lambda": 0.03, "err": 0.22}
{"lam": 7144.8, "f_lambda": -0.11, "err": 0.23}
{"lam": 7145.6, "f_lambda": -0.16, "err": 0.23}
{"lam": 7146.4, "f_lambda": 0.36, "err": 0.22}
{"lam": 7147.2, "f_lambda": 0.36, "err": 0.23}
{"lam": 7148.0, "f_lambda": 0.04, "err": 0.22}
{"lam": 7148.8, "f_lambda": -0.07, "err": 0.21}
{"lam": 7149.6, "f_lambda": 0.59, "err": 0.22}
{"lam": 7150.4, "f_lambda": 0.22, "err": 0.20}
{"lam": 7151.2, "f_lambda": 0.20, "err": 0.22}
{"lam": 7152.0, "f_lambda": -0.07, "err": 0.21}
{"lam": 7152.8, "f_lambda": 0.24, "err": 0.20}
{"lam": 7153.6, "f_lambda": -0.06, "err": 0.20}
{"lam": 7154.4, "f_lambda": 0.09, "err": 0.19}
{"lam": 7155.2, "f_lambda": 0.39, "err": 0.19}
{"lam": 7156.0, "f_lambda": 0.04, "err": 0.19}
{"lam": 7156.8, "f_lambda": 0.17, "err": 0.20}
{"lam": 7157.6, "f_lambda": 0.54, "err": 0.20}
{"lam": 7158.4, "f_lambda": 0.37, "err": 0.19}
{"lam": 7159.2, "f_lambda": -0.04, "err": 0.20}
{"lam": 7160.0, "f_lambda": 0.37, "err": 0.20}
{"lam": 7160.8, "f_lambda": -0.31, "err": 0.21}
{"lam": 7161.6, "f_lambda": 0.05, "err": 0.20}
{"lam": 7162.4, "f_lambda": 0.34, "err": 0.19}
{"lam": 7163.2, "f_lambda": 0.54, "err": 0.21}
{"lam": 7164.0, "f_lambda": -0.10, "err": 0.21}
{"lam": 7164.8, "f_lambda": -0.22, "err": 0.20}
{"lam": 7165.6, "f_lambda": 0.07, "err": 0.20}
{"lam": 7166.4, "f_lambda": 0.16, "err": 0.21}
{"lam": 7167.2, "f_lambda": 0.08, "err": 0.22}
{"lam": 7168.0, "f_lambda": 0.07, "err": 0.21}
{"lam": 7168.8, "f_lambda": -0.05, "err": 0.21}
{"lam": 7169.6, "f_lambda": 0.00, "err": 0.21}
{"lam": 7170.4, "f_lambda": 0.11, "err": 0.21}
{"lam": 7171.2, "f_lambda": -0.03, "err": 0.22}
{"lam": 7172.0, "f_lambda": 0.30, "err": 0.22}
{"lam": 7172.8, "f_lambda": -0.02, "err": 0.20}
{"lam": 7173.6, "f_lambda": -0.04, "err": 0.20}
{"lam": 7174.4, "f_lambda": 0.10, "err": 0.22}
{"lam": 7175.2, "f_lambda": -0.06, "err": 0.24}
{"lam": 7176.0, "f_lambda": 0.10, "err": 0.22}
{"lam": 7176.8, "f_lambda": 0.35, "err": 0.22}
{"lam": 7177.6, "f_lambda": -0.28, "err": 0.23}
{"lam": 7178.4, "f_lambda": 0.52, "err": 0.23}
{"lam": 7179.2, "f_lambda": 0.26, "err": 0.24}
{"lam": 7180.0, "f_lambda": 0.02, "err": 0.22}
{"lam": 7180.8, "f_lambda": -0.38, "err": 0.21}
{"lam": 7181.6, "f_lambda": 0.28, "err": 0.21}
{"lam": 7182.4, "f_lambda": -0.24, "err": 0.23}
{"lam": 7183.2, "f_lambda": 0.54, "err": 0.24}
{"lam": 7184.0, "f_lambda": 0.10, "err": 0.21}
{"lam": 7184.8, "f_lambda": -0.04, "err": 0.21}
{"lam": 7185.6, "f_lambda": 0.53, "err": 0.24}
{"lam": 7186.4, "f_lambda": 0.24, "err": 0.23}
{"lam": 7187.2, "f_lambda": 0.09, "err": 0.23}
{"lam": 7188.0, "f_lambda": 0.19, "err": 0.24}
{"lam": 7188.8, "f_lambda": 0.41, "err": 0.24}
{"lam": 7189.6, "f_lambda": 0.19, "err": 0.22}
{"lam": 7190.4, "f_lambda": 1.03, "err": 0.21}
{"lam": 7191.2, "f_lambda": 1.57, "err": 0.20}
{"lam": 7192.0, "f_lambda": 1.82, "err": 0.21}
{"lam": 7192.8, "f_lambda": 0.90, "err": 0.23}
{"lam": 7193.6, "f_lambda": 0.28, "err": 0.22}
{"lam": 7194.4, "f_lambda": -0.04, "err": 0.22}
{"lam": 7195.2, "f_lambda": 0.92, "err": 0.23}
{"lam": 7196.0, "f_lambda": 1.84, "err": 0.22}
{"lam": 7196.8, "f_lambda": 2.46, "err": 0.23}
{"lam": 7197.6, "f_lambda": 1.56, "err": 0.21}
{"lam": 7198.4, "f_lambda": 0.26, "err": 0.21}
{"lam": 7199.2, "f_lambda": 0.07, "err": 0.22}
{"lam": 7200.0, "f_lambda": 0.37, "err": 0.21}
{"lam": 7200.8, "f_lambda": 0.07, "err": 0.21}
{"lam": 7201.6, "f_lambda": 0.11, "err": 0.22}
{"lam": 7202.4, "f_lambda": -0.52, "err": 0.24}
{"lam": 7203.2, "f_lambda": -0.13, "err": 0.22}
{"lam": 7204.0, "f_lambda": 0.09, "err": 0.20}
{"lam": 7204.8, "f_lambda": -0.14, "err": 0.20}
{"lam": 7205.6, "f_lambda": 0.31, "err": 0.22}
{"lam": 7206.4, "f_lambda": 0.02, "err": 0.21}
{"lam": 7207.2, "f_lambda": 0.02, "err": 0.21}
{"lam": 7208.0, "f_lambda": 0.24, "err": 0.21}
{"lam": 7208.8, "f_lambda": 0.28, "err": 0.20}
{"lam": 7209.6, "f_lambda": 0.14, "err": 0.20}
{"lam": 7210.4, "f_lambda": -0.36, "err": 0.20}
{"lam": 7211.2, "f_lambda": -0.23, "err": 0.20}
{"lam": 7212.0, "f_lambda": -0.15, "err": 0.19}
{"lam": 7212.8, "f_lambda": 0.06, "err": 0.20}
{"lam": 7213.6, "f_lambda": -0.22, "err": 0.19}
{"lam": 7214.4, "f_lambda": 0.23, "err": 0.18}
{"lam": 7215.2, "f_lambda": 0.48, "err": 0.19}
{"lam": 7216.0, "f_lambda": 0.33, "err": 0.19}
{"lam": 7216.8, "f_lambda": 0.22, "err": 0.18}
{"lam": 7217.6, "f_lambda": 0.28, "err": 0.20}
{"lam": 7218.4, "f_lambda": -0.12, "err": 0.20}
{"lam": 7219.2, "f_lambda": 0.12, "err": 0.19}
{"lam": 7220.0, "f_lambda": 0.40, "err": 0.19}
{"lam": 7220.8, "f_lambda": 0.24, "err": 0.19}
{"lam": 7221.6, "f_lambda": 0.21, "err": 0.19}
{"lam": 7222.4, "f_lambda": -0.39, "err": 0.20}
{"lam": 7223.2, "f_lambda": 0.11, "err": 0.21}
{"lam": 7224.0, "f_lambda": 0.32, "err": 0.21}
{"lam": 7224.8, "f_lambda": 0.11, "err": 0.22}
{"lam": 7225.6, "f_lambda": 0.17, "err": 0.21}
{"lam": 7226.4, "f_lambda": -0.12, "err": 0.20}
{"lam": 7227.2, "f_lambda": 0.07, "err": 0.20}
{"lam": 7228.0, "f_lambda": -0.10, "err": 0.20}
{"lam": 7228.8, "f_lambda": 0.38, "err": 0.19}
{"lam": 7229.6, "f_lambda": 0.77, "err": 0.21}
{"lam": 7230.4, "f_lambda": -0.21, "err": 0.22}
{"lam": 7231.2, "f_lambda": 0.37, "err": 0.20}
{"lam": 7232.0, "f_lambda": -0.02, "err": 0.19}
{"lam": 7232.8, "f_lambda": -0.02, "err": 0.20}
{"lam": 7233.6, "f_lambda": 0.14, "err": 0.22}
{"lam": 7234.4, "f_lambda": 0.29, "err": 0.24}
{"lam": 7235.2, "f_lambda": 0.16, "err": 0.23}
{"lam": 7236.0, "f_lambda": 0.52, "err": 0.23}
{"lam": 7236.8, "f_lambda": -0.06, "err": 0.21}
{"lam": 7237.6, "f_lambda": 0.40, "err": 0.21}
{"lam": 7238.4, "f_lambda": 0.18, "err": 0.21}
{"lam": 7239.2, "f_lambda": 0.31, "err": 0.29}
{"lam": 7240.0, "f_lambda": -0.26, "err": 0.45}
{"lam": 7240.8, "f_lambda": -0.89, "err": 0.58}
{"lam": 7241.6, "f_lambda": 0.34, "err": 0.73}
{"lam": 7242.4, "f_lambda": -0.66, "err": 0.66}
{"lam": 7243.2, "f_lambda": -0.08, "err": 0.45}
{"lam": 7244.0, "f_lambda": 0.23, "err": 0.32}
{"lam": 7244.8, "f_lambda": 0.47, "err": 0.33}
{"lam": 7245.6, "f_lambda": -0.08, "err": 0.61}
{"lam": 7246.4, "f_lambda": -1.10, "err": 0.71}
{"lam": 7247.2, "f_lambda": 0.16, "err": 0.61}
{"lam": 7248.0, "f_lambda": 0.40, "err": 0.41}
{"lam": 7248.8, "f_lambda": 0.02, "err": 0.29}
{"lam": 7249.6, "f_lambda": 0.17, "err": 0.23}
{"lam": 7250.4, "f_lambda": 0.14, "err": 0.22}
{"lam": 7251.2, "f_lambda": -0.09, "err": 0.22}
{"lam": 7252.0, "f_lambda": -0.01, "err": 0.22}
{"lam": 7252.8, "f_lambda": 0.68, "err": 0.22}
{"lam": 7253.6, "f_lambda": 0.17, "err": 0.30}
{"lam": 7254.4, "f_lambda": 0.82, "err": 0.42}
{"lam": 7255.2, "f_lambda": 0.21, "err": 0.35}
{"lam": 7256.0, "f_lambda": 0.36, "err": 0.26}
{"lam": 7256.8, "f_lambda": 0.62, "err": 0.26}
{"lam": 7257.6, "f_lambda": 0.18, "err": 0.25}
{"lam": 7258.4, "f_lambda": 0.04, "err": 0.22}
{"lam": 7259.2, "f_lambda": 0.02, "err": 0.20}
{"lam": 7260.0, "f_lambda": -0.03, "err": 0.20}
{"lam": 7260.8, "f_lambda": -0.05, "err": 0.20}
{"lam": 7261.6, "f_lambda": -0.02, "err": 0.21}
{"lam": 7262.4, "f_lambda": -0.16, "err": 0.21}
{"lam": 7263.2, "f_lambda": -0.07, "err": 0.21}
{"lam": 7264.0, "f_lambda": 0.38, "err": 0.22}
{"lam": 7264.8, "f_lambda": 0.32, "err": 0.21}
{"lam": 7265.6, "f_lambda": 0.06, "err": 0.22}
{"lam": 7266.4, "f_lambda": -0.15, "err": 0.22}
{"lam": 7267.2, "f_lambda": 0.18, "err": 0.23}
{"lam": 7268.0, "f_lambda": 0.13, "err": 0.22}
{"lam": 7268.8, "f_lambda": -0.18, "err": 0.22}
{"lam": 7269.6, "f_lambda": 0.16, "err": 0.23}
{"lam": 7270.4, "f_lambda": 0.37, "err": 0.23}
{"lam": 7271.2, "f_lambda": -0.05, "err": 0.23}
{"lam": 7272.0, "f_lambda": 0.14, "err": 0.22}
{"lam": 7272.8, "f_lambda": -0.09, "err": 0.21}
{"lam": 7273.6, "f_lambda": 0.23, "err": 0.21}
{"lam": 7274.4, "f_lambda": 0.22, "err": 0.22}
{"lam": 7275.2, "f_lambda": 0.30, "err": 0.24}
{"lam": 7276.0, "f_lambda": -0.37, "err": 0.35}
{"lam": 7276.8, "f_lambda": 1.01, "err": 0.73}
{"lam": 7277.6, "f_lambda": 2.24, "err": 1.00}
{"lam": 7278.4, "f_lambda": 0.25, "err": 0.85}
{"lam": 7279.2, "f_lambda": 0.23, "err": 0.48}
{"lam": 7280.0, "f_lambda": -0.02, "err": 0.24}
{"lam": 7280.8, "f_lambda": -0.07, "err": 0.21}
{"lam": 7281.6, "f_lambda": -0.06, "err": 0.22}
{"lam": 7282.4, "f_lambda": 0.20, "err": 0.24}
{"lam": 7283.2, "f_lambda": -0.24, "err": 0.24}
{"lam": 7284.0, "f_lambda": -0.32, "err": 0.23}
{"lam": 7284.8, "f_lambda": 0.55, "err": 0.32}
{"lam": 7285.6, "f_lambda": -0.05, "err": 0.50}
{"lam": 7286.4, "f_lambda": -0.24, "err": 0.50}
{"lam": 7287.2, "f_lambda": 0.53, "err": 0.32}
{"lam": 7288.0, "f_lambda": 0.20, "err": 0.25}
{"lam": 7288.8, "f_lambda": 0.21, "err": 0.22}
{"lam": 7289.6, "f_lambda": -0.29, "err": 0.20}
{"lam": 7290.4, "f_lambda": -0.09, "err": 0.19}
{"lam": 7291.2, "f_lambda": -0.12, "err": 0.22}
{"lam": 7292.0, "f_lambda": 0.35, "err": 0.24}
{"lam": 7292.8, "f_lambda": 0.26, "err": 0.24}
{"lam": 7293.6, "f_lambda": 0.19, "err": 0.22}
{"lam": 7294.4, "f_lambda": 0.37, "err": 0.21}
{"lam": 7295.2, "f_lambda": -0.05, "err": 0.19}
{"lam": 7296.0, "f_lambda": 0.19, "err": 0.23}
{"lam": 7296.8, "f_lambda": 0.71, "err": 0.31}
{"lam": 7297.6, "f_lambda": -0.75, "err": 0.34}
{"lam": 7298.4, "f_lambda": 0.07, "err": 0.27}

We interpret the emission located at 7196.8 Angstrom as [O II] 3727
